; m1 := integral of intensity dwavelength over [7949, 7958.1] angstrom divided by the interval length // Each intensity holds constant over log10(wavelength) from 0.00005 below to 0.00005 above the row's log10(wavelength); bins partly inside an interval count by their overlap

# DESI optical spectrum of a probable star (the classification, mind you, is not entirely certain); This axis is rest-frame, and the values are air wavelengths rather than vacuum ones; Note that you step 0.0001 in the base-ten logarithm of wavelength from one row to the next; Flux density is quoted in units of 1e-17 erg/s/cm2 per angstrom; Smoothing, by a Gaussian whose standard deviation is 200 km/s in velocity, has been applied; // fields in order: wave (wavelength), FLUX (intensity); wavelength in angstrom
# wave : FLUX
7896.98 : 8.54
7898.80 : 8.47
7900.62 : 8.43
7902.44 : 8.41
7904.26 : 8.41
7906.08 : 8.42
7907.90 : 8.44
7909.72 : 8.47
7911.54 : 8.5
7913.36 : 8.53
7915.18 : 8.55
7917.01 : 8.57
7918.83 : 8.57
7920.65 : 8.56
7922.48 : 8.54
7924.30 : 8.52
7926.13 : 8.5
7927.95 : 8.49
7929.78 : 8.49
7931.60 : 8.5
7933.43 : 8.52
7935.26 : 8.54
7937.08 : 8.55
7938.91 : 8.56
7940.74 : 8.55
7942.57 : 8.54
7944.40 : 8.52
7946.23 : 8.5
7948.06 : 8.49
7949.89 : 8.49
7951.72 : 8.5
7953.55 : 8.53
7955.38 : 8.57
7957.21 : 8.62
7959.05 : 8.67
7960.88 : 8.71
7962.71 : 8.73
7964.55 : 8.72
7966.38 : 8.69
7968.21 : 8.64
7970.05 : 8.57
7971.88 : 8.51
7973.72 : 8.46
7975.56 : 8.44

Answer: 8.55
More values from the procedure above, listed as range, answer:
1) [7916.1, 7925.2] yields 8.56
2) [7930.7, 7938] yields 8.53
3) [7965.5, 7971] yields 8.64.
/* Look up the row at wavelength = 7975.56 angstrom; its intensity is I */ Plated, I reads 8.44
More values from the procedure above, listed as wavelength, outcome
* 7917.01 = 8.57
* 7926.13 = 8.5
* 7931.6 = 8.5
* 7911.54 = 8.5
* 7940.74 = 8.55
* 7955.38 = 8.57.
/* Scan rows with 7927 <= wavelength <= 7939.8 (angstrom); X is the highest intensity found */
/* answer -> 8.56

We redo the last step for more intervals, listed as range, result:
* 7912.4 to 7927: 8.57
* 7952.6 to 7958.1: 8.62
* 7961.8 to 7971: 8.73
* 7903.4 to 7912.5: 8.5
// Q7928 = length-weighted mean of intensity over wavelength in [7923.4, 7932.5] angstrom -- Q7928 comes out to 8.5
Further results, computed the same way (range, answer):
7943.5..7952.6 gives 8.5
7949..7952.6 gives 8.5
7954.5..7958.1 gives 8.6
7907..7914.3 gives 8.49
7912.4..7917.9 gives 8.54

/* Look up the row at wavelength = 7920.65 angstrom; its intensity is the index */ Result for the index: 8.56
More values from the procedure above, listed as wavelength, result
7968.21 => 8.64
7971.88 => 8.51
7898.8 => 8.47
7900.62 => 8.43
